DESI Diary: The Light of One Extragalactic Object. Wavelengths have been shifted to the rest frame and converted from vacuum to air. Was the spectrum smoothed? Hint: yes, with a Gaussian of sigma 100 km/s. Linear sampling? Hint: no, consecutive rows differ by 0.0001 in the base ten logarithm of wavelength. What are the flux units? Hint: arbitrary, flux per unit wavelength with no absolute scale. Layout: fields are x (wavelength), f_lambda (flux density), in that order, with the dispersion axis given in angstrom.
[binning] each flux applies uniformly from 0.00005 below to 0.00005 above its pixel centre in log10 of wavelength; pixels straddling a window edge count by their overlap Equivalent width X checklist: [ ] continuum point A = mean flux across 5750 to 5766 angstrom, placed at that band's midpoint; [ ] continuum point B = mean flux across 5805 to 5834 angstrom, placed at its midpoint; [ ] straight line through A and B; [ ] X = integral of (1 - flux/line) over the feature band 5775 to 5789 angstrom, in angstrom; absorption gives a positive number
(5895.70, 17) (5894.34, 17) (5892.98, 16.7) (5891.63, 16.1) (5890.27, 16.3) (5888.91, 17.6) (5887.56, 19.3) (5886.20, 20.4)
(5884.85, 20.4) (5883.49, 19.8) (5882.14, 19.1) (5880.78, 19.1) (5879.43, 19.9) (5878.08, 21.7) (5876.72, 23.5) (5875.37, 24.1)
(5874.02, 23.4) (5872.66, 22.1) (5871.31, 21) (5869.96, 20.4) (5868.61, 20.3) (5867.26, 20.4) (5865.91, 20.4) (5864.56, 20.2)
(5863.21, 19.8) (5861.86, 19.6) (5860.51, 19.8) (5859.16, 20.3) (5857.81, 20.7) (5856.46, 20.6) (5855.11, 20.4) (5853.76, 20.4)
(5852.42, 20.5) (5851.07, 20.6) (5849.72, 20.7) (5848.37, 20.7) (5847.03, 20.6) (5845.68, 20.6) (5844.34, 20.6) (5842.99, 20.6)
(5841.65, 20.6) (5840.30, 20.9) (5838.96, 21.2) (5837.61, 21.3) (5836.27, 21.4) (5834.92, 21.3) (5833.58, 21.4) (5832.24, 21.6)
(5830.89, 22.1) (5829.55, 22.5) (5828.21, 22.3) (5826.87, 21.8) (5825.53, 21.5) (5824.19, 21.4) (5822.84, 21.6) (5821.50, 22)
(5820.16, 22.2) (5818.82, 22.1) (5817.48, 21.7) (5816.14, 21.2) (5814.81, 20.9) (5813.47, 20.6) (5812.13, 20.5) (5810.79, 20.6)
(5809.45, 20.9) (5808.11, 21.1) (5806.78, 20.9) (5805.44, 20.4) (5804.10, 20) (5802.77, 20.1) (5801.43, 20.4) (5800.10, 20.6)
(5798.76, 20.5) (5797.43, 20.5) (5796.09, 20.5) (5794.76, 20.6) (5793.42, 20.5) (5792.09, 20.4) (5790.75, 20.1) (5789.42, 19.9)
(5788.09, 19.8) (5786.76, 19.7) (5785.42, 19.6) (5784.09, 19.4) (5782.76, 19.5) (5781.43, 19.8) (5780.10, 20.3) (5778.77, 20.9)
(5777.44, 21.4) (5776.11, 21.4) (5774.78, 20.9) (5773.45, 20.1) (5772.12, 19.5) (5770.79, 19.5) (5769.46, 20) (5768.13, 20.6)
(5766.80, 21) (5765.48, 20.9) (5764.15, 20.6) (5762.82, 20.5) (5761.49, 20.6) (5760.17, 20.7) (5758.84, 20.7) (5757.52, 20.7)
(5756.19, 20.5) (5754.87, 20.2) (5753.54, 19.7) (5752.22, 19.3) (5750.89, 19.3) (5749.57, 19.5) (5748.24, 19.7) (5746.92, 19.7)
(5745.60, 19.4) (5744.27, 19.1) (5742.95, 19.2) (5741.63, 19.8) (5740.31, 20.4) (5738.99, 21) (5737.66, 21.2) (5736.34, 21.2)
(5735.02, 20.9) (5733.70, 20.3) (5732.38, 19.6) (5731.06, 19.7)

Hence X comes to 0.4 angstrom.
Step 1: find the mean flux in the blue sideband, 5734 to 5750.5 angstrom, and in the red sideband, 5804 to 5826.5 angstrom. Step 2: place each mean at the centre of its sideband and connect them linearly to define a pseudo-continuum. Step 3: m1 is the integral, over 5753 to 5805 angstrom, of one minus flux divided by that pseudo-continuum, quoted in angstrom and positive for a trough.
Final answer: 0.8 angstrom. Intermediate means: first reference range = 20.1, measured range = 20.3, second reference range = 21.2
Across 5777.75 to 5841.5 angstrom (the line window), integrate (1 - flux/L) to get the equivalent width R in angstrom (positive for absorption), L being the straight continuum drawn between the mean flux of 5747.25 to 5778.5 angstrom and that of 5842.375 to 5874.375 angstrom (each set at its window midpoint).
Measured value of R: -1.3 angstrom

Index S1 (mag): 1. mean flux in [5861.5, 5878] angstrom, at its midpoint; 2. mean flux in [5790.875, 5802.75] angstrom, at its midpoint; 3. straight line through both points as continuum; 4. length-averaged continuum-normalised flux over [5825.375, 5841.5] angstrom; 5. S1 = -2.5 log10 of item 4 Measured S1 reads -0.036 mag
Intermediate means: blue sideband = 20.4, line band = 21.6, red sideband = 21.3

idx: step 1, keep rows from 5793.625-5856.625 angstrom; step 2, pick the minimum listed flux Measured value 20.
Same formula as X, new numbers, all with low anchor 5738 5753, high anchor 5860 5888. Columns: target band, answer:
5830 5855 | -0.6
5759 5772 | -0.4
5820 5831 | -0.9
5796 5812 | -0.3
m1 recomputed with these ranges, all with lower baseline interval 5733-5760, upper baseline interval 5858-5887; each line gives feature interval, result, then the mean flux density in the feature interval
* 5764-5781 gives -0.3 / 20.5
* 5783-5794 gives 0.2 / 19.9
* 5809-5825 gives -0.7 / 21.3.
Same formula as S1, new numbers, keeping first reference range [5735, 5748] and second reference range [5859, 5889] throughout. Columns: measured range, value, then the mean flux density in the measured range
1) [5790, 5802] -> -0.006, 20.5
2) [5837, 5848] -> -0.016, 20.8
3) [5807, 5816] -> -0.022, 20.8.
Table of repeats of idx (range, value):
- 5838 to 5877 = 19.6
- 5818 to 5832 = 21.4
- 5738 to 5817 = 19.1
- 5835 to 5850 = 20.6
